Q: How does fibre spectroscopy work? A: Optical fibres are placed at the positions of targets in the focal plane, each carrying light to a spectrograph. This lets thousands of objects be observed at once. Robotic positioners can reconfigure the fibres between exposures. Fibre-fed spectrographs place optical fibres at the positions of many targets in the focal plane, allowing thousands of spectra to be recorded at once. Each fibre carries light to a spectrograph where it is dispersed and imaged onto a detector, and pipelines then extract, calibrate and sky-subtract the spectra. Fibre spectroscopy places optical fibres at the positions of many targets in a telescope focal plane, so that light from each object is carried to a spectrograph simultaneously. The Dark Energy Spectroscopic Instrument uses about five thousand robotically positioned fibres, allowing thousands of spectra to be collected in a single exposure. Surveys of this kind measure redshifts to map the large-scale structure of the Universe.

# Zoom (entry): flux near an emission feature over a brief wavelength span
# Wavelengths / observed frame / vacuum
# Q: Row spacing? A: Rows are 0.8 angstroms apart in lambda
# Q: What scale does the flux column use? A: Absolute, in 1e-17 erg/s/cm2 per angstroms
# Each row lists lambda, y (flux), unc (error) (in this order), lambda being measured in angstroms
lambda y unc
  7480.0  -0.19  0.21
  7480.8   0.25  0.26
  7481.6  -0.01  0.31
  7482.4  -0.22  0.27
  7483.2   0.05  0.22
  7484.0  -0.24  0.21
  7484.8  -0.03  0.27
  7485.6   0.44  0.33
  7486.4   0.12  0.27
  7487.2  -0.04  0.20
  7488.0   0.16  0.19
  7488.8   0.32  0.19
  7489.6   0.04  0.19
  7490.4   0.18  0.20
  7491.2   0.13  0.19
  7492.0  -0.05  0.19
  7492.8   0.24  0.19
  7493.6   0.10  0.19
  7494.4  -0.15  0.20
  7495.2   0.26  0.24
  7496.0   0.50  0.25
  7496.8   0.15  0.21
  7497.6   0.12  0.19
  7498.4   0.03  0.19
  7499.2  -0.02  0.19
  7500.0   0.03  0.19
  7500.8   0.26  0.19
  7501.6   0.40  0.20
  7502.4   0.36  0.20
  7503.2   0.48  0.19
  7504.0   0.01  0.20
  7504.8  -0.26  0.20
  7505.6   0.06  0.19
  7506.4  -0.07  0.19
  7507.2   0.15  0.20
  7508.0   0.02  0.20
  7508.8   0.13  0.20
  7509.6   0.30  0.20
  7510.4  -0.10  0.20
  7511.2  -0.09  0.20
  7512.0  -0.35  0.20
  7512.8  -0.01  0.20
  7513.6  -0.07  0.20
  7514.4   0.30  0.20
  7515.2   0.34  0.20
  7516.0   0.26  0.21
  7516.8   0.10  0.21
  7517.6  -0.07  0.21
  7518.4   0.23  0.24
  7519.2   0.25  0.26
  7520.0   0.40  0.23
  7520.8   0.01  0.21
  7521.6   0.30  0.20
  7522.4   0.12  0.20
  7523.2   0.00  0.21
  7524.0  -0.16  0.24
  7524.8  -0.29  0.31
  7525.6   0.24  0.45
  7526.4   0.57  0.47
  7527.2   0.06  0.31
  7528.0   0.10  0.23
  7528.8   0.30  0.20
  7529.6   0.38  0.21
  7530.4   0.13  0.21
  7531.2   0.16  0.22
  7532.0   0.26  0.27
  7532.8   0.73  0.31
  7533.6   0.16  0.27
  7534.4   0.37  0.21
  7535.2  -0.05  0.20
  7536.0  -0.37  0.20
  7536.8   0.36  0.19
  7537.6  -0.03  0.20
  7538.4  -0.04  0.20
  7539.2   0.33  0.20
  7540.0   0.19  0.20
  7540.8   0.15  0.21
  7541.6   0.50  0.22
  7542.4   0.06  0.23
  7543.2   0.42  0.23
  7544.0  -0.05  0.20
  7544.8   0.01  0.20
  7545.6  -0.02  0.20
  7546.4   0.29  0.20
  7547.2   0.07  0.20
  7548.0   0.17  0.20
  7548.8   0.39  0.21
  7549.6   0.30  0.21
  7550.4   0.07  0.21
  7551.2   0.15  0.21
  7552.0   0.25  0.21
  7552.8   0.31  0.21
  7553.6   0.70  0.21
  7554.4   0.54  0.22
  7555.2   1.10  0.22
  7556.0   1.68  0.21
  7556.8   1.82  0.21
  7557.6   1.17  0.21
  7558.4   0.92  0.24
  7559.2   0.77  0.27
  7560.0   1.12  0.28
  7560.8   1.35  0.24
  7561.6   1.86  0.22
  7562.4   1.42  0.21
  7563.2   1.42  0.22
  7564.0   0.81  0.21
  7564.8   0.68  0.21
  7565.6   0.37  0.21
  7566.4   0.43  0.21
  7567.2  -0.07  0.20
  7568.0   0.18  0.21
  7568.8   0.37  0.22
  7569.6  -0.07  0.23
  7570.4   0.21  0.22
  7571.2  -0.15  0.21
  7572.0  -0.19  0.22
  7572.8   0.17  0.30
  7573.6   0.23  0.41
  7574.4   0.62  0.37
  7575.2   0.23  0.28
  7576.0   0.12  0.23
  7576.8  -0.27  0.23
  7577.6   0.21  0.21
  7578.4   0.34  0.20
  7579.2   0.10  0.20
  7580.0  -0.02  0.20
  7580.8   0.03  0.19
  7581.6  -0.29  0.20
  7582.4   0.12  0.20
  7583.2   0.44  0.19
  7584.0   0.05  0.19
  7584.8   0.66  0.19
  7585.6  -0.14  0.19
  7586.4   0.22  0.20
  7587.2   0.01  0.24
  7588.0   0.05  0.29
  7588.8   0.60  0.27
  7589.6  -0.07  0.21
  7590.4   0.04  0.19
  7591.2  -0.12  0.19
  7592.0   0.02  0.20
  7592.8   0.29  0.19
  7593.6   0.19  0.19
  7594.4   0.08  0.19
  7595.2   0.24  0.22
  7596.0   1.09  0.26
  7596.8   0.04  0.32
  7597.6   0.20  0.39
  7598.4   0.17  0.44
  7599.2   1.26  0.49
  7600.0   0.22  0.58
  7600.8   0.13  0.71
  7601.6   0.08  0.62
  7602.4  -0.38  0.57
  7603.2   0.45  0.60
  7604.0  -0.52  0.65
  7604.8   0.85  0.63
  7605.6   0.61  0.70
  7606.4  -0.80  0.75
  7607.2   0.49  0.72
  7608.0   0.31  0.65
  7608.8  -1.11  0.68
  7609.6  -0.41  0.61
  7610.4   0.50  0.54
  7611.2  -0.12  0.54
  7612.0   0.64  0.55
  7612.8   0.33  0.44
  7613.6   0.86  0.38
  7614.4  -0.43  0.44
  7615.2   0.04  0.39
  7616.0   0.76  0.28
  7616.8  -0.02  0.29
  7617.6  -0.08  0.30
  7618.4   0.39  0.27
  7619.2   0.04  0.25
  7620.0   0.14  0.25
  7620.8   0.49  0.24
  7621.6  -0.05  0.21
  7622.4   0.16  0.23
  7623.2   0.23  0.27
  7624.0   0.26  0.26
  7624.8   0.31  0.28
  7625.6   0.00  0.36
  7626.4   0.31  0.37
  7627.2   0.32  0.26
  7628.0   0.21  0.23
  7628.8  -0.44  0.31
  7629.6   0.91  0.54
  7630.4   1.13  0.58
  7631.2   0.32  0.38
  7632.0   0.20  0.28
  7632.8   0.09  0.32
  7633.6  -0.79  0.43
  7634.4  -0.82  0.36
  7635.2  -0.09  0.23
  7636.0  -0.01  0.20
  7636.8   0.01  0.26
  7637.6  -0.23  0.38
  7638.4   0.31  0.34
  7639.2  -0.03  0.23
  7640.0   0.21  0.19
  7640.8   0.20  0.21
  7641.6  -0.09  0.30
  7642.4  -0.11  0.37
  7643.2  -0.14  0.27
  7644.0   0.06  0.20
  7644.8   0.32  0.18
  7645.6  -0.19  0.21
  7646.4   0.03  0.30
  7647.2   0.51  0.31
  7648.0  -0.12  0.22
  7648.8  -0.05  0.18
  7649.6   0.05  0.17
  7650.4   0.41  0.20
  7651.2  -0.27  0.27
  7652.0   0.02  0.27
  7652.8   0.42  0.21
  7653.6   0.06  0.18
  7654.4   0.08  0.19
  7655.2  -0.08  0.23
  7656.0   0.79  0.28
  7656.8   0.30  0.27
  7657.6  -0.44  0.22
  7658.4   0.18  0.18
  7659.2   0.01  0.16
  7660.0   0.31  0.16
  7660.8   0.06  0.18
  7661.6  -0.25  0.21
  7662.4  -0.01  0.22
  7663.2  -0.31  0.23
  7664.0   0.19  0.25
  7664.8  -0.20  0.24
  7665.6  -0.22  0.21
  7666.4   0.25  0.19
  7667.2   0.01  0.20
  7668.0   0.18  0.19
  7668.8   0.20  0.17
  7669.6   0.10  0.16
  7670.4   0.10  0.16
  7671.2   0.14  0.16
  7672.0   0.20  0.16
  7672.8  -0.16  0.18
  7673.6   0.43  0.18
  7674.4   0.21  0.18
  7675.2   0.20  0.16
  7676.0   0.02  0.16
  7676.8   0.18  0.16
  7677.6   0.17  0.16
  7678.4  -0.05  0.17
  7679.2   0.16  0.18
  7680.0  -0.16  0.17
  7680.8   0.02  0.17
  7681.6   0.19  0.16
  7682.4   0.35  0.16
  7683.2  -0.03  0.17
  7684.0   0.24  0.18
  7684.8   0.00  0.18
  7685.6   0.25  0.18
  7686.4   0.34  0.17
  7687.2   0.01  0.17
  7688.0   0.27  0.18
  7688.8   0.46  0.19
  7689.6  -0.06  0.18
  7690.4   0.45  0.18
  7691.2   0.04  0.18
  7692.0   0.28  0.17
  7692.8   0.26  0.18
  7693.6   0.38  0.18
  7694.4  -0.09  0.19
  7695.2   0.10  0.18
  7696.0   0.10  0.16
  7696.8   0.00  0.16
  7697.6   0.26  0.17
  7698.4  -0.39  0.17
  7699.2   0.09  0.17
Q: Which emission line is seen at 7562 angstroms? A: [O II]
